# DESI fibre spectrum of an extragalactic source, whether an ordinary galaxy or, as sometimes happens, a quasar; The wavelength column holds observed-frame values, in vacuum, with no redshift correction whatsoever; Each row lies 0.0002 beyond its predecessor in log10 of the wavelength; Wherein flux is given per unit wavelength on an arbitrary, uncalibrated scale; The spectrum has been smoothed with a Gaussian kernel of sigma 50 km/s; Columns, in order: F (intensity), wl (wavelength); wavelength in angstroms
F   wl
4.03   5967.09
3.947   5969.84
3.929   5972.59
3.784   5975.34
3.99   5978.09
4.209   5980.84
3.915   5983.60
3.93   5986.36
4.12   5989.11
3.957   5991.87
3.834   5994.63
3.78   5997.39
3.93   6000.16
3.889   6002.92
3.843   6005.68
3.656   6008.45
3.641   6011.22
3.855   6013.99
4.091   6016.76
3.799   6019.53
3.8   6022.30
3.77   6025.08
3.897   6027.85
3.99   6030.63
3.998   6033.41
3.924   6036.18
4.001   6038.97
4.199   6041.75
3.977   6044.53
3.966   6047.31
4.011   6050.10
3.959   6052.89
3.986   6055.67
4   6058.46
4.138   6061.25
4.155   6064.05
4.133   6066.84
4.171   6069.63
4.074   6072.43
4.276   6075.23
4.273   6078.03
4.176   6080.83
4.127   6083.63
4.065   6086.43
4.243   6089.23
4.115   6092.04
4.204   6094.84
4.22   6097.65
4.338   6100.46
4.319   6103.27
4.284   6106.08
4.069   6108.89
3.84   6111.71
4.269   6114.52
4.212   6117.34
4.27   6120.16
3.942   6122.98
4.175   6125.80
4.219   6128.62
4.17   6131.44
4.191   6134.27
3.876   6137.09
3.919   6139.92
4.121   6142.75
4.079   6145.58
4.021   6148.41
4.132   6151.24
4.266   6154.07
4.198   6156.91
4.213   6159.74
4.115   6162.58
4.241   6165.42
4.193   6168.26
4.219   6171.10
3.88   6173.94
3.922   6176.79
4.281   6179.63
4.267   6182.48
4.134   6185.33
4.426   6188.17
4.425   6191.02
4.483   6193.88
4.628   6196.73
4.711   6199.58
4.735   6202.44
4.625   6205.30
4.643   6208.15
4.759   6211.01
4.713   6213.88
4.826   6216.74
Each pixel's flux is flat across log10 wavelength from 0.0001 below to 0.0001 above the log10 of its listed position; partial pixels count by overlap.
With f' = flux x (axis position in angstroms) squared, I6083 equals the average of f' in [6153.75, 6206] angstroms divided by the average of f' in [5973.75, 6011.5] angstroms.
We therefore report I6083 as 1.18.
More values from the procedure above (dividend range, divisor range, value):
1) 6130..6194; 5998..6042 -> 1.12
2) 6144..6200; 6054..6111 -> 1.05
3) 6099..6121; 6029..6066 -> 1.06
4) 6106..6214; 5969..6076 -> 1.12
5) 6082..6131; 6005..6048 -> 1.10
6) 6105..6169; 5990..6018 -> 1.12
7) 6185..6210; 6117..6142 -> 1.14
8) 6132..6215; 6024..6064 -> 1.12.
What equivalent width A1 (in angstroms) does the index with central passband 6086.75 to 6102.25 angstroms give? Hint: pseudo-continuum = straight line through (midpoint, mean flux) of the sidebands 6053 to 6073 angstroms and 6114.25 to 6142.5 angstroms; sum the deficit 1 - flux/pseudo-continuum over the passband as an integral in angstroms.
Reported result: -0.4 angstroms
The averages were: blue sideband 4.09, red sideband 4.12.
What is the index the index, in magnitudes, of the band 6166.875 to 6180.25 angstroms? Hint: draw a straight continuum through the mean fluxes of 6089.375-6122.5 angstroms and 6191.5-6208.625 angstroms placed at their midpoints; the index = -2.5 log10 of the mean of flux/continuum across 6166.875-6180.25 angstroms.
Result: 0.10 mag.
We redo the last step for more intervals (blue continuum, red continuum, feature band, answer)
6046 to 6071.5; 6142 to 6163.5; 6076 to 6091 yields -0.026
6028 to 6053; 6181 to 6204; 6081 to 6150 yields 0.025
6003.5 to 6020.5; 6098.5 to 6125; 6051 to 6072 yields -0.022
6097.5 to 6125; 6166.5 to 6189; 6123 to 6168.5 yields 0.011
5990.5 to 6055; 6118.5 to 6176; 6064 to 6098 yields -0.044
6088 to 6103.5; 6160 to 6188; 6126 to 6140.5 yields 0.027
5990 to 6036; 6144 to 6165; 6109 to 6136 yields -0.013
